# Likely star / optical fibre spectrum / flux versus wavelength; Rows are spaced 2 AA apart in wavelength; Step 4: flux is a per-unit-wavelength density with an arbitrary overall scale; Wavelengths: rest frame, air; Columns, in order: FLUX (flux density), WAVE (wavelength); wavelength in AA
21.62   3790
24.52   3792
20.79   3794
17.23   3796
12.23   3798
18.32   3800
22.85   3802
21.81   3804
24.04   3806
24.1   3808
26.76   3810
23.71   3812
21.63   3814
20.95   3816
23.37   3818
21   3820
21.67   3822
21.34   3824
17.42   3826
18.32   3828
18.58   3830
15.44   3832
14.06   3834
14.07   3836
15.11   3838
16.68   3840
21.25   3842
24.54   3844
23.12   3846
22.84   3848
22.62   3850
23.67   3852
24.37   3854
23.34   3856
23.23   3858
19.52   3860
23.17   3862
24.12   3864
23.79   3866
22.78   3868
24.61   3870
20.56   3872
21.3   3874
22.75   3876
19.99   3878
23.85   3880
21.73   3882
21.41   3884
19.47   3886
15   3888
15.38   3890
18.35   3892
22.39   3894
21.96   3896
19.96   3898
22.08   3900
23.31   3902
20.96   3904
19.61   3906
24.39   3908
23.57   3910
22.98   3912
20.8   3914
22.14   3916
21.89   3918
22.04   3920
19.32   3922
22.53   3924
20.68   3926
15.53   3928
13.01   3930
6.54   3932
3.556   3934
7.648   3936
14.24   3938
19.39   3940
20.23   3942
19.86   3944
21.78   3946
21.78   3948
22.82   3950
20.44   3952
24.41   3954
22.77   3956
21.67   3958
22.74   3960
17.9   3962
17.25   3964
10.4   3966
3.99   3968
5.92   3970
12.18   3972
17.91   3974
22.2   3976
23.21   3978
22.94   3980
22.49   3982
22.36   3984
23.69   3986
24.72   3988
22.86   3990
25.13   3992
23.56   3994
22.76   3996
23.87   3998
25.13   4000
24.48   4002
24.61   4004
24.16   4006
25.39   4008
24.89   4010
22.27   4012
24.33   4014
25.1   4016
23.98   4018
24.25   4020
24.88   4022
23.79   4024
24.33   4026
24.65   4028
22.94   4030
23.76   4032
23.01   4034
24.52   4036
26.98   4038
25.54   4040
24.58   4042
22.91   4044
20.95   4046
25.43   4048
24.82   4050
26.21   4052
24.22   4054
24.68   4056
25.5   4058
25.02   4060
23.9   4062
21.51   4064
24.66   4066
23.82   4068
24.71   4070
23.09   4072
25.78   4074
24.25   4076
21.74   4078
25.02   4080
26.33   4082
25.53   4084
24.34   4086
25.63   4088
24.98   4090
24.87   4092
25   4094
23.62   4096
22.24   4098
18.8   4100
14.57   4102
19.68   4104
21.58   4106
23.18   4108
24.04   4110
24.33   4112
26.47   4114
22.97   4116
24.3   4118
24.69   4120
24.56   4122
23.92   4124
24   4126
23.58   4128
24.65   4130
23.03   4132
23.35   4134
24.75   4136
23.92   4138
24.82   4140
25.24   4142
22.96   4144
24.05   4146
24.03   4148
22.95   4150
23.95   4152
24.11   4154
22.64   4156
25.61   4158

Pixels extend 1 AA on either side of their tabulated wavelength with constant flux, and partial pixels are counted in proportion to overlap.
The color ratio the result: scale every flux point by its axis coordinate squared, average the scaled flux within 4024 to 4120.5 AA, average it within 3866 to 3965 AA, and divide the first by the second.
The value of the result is 1.3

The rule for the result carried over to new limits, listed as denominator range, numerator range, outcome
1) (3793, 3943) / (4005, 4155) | 1.33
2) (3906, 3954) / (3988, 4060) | 1.36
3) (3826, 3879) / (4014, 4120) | 1.28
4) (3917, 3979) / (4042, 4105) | 1.46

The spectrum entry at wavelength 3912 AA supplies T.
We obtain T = 22.98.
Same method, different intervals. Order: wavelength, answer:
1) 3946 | 21.78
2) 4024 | 23.79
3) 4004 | 24.61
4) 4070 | 24.71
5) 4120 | 24.69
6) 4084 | 25.53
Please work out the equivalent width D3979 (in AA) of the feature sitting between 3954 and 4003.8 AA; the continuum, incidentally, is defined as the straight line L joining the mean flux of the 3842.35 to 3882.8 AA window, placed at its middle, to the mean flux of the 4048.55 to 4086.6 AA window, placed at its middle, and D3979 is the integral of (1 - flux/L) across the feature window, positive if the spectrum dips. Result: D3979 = 7.4 AA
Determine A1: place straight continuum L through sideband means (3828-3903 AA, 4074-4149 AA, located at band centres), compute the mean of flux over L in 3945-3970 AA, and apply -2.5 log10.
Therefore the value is 0.18 mag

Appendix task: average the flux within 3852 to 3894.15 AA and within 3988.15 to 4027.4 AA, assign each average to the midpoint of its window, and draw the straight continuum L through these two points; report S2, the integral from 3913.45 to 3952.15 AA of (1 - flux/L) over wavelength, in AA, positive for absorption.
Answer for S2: 8.5 AA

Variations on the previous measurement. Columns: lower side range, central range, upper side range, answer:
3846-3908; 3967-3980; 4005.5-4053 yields 4.7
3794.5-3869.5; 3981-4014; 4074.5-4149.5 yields -2.0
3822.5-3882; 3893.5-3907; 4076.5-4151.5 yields 0.0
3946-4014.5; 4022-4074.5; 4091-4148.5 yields -5.0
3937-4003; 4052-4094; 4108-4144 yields -3.1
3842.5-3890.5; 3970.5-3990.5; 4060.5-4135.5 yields 1.6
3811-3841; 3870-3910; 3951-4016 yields -2.3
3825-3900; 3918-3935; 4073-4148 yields 4.4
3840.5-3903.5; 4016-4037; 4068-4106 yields -1.1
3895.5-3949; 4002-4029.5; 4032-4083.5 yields -2.0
